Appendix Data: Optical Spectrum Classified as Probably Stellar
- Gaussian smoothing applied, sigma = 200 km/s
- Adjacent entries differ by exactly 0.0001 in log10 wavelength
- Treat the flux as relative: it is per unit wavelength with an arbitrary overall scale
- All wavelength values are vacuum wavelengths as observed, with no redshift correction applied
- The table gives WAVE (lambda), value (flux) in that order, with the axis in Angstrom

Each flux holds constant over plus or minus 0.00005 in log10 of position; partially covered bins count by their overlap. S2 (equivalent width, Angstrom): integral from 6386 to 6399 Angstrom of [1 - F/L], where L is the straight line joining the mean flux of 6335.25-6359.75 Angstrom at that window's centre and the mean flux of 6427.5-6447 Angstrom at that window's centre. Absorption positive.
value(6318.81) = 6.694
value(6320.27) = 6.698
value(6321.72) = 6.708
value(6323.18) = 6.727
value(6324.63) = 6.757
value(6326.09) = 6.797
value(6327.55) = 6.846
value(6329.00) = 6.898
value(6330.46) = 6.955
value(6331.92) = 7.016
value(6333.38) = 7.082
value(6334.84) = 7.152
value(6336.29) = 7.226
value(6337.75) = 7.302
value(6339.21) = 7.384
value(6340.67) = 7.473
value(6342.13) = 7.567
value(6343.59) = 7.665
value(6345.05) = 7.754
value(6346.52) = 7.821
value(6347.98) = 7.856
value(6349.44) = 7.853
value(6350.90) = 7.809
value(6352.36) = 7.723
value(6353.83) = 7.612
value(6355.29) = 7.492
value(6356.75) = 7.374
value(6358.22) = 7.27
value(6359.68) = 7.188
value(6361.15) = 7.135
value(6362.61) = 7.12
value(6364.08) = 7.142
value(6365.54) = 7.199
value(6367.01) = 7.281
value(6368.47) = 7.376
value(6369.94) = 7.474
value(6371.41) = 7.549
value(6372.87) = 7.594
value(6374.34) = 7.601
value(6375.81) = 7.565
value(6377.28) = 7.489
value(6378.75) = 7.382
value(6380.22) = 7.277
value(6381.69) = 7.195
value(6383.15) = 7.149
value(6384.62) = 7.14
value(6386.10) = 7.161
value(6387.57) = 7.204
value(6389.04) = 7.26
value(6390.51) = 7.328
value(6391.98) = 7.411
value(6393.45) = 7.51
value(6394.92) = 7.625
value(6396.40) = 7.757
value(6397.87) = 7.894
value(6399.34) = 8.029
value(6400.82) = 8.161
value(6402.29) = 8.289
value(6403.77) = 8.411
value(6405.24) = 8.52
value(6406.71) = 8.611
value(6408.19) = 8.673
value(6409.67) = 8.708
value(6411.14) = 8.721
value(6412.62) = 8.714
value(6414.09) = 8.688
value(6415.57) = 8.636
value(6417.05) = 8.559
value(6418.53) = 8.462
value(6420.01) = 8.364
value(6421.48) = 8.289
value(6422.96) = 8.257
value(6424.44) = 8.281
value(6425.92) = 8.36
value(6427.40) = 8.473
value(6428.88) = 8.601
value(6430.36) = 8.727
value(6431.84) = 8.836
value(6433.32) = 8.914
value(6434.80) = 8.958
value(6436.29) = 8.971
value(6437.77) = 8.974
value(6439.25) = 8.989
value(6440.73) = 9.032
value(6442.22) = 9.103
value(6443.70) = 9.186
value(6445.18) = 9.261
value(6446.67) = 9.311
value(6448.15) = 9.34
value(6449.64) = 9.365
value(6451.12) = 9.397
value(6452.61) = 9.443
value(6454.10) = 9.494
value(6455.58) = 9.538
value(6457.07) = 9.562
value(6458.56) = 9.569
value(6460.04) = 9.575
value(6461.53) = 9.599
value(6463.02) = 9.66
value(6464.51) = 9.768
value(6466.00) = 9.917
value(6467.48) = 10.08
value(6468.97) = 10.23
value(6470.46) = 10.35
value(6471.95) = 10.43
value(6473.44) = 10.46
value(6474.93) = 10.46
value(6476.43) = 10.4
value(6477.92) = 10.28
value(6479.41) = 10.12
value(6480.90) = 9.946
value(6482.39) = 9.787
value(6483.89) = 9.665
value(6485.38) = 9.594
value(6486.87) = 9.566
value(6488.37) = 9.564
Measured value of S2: 1.2 Angstrom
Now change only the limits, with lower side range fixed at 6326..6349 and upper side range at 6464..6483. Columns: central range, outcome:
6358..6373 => 1.2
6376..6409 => 3.0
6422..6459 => 1.8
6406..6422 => 0.6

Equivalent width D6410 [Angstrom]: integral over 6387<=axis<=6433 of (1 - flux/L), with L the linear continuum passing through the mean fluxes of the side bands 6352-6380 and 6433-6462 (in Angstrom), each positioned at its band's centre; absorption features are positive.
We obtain 0.91 Angstrom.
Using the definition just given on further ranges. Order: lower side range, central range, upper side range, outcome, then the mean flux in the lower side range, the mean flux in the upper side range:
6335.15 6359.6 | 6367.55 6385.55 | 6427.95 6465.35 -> 1.5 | 7.56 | 9.24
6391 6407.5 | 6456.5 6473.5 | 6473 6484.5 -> -0.3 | 8.01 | 10.1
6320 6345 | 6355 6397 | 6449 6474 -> 3.4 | 7.1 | 9.79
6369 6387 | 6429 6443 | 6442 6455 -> 0.1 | 7.38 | 9.34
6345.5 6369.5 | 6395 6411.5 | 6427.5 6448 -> 0.0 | 7.46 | 8.98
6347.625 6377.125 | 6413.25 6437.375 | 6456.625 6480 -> 1.1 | 7.46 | 10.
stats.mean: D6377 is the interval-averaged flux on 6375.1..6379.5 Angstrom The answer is 7.47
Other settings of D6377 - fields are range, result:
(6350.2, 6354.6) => 7.71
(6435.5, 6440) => 8.98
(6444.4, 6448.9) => 9.3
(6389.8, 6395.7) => 7.47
